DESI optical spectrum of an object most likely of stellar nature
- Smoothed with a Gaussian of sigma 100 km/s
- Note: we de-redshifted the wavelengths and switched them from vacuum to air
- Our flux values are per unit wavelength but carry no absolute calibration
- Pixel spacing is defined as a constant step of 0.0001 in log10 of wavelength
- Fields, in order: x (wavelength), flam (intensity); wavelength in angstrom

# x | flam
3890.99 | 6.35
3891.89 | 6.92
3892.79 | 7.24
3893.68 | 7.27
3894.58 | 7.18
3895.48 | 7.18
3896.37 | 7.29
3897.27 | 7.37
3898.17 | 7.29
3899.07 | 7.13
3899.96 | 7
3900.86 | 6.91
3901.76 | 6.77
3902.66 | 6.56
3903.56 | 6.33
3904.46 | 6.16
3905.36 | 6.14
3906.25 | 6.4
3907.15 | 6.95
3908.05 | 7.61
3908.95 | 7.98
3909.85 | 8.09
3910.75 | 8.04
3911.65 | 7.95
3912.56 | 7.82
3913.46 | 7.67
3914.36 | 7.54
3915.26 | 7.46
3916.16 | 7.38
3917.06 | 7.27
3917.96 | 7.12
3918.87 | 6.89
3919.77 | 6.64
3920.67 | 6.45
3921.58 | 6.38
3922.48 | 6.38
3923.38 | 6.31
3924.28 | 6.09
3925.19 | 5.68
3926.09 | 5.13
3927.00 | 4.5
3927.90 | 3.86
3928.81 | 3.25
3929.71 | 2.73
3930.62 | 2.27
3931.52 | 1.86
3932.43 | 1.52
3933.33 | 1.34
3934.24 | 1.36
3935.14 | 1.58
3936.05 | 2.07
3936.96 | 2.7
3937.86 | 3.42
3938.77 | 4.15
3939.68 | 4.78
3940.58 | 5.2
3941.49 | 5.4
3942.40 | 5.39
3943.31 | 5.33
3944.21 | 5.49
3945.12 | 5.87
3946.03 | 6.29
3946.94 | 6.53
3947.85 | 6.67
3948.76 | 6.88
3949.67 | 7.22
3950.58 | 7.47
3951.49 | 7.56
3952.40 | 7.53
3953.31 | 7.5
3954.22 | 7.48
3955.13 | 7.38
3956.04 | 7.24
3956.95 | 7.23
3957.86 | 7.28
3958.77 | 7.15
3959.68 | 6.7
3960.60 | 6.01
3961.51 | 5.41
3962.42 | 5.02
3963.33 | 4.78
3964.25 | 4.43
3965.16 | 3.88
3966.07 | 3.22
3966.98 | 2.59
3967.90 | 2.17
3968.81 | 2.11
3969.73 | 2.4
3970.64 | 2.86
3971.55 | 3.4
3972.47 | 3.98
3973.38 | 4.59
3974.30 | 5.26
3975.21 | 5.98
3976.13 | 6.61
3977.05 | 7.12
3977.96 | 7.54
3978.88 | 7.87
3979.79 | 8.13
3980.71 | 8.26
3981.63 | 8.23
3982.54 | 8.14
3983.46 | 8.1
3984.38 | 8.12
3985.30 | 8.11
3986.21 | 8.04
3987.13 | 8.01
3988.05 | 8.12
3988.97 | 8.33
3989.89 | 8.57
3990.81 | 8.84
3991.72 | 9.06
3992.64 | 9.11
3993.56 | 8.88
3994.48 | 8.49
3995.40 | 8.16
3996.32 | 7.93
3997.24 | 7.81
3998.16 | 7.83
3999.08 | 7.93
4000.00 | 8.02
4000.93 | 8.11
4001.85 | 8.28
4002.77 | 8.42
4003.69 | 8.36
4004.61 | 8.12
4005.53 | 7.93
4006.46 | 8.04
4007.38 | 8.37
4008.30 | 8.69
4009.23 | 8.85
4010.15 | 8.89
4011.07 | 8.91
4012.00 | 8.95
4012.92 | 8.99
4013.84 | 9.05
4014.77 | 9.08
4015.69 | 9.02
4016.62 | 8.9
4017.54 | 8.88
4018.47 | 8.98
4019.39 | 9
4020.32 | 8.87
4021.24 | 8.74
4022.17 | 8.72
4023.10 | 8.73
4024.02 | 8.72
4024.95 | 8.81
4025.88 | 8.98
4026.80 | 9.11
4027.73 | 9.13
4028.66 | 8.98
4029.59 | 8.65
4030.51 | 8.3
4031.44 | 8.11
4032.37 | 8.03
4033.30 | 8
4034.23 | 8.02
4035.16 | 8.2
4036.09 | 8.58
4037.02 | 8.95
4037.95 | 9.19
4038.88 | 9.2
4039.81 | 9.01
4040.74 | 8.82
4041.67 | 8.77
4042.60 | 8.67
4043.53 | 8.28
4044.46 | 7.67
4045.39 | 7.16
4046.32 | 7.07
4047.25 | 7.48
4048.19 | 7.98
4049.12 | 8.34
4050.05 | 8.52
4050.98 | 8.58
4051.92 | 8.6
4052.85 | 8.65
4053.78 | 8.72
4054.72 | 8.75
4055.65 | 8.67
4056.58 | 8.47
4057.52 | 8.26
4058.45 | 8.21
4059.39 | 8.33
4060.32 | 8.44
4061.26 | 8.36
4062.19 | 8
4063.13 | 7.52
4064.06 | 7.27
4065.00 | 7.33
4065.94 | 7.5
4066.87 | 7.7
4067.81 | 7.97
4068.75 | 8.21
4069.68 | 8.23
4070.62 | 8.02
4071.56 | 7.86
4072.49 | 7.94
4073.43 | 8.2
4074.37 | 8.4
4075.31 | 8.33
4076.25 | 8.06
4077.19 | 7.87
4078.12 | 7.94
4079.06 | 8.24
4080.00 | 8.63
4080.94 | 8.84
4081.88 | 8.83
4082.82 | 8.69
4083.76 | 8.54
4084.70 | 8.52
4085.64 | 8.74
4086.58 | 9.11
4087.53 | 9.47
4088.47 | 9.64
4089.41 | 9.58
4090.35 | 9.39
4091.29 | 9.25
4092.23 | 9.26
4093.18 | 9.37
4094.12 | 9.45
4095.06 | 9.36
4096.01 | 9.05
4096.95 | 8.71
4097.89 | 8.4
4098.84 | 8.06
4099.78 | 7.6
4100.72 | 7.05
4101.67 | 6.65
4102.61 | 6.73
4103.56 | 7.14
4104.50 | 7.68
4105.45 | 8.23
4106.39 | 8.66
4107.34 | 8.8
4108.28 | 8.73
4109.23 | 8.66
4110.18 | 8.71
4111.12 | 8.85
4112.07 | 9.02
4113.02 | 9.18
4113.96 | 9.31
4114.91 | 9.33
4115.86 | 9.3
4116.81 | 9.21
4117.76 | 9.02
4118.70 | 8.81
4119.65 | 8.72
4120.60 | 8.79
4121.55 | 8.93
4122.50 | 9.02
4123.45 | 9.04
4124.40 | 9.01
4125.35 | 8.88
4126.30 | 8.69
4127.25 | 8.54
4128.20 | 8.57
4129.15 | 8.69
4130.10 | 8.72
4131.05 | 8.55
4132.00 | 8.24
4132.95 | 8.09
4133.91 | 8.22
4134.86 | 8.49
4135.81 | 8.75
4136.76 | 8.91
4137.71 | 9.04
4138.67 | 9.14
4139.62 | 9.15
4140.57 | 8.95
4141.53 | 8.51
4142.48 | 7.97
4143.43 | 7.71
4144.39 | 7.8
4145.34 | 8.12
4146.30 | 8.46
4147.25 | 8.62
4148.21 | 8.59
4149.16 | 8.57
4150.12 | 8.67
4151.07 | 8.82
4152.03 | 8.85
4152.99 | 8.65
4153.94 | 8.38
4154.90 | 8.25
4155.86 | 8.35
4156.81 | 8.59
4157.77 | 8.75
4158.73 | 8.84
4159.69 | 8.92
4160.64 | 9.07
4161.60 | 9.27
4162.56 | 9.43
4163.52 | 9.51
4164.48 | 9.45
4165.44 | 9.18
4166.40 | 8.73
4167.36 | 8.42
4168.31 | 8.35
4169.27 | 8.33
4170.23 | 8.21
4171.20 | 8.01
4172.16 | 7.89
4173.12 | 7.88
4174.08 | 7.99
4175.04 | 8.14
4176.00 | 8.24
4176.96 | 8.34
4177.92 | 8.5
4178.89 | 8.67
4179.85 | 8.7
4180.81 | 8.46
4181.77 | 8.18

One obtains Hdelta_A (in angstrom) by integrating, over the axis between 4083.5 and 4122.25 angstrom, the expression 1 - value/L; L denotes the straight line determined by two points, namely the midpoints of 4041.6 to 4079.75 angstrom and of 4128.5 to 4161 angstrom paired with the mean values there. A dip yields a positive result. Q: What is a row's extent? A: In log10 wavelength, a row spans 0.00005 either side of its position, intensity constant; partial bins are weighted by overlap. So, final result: -1.72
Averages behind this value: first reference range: 8.11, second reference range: 8.57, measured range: 8.71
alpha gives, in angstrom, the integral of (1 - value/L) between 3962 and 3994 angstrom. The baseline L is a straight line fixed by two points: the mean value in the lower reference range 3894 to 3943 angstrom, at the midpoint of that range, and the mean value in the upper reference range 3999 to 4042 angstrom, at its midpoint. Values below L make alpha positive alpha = 5.2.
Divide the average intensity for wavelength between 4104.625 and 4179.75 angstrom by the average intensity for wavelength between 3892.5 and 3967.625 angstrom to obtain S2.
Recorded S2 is 1.5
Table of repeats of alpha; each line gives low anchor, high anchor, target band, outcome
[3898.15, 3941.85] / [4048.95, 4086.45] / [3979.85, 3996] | -3.7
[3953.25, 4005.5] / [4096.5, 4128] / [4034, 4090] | -3.5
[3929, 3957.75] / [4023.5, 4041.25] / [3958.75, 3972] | 4.1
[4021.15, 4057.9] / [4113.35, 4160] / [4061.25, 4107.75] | 1.4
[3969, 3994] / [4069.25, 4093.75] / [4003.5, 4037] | -4.4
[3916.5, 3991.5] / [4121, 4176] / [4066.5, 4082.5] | -1.5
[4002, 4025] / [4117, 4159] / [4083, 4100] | -0.6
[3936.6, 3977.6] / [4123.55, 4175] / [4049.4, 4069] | -3.0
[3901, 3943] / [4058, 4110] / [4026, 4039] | -2.1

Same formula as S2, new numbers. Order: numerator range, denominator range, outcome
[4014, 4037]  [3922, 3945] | 2.20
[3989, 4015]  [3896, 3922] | 1.19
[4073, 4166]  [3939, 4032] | 1.19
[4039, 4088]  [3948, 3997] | 1.25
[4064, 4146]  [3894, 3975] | 1.52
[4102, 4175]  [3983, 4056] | 1.01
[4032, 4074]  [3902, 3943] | 1.52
